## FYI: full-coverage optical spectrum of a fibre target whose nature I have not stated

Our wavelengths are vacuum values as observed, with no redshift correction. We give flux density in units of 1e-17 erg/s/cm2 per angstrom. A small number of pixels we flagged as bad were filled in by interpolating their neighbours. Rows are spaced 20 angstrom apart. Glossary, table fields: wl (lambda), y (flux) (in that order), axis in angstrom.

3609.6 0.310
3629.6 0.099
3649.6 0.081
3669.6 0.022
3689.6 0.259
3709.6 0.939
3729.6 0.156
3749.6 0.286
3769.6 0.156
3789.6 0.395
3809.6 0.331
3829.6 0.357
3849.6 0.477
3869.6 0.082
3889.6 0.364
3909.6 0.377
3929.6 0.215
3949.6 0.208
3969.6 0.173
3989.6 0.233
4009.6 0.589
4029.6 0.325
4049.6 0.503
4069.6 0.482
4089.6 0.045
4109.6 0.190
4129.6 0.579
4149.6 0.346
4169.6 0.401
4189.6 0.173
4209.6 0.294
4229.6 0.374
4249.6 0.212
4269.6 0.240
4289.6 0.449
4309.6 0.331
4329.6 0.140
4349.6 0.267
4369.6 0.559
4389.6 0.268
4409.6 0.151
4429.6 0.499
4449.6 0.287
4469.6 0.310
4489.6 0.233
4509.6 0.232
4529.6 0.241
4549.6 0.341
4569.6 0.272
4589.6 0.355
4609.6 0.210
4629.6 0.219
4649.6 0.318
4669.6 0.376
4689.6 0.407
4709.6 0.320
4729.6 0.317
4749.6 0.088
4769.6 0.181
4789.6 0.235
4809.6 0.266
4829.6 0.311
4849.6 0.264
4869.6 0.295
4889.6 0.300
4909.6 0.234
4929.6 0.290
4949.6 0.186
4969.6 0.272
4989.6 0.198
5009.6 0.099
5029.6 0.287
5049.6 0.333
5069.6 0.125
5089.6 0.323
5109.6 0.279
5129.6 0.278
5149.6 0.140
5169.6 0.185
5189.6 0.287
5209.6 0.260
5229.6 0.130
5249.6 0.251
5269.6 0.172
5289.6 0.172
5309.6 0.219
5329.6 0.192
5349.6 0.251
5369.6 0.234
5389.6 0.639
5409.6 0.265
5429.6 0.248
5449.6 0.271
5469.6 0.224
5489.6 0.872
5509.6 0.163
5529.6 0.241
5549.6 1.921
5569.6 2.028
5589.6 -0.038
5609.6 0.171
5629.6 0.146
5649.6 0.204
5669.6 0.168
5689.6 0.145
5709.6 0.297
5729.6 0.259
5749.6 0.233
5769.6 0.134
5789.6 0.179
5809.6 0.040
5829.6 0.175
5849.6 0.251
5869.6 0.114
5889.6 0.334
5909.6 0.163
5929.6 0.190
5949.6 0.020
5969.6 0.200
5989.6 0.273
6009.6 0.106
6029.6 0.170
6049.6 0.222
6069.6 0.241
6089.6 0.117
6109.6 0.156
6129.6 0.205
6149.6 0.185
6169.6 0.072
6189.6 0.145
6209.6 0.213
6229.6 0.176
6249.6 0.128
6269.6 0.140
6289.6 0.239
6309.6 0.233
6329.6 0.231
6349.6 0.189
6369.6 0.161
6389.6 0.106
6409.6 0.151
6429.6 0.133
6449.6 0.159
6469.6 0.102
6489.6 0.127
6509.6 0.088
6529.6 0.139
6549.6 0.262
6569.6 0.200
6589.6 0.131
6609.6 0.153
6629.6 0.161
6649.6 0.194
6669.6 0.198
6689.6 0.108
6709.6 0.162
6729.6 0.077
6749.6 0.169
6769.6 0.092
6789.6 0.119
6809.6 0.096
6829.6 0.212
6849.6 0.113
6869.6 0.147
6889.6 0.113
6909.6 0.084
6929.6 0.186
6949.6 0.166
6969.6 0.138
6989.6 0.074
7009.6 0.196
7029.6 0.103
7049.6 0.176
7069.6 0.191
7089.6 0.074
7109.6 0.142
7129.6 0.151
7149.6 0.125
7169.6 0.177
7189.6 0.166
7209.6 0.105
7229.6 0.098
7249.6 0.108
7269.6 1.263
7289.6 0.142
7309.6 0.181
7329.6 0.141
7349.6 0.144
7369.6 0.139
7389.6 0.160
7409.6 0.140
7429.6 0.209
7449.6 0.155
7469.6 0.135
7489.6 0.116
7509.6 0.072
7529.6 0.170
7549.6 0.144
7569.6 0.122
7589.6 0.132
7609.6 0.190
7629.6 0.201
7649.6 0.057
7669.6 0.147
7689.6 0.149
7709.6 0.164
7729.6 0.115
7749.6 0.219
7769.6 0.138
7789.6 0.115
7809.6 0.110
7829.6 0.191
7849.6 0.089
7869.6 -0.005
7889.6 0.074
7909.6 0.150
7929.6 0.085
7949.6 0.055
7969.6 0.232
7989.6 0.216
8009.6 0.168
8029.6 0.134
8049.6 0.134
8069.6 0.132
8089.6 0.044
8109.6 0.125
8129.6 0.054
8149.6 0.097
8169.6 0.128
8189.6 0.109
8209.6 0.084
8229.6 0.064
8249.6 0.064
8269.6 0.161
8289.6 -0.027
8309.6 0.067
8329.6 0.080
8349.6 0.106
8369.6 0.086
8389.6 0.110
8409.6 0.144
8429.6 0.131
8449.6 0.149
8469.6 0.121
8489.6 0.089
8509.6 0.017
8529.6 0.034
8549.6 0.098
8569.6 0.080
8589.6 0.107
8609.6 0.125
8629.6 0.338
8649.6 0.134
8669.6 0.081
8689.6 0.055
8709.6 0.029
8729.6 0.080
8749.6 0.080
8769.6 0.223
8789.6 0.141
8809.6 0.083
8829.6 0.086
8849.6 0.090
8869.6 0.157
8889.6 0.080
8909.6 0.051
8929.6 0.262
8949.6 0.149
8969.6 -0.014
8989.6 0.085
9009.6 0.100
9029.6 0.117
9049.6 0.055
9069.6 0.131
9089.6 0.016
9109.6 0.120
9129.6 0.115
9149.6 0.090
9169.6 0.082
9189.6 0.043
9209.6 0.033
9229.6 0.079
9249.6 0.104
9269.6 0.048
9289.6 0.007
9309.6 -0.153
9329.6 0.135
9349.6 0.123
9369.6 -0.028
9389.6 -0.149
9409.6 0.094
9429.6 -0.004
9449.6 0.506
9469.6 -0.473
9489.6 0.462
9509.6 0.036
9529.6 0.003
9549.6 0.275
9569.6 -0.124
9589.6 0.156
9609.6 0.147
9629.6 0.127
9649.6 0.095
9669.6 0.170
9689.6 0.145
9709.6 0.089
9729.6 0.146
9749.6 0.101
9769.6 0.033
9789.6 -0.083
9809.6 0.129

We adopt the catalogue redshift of 0.107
